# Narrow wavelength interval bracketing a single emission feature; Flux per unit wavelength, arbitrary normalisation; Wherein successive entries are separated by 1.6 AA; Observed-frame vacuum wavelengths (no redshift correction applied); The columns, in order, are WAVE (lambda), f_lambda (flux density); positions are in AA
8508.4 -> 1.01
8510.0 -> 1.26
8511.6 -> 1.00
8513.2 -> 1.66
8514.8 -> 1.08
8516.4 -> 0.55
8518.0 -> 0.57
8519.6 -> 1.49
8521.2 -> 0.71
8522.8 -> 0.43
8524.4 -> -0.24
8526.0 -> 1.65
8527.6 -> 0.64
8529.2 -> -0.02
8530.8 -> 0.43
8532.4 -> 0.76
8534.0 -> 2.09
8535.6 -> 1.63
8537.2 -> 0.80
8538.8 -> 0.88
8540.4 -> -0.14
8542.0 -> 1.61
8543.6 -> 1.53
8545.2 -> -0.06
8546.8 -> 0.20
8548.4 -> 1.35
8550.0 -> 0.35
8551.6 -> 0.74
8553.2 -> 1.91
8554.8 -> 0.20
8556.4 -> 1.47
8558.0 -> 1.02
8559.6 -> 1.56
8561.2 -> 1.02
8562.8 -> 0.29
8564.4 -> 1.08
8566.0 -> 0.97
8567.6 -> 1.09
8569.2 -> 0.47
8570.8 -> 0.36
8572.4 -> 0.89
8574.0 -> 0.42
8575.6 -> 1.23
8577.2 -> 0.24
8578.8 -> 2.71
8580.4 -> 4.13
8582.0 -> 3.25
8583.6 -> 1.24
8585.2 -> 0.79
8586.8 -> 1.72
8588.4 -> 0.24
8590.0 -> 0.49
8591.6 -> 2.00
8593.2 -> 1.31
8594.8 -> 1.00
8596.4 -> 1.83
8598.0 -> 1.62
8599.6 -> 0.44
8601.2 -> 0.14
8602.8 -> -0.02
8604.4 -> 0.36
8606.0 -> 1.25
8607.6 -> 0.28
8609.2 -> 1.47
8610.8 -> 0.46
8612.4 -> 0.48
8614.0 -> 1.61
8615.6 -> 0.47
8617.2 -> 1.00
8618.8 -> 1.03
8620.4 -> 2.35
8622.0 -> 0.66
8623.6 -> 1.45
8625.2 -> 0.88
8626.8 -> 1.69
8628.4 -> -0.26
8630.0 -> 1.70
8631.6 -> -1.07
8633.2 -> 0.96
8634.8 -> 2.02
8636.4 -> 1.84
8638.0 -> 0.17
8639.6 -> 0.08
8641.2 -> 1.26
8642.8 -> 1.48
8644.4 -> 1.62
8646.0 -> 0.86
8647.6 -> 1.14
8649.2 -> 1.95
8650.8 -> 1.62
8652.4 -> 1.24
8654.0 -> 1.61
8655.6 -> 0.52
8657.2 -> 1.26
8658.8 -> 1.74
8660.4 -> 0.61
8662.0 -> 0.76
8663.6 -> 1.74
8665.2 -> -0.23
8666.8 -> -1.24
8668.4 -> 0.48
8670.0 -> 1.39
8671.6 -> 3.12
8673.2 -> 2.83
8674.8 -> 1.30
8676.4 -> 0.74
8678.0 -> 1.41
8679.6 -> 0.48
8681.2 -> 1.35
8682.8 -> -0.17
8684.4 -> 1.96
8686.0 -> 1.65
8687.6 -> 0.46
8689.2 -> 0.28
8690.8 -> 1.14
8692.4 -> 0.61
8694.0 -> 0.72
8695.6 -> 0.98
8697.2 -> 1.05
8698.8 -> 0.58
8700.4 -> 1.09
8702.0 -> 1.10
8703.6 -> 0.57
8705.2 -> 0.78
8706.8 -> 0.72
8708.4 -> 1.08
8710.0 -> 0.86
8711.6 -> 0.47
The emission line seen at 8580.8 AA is H-beta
